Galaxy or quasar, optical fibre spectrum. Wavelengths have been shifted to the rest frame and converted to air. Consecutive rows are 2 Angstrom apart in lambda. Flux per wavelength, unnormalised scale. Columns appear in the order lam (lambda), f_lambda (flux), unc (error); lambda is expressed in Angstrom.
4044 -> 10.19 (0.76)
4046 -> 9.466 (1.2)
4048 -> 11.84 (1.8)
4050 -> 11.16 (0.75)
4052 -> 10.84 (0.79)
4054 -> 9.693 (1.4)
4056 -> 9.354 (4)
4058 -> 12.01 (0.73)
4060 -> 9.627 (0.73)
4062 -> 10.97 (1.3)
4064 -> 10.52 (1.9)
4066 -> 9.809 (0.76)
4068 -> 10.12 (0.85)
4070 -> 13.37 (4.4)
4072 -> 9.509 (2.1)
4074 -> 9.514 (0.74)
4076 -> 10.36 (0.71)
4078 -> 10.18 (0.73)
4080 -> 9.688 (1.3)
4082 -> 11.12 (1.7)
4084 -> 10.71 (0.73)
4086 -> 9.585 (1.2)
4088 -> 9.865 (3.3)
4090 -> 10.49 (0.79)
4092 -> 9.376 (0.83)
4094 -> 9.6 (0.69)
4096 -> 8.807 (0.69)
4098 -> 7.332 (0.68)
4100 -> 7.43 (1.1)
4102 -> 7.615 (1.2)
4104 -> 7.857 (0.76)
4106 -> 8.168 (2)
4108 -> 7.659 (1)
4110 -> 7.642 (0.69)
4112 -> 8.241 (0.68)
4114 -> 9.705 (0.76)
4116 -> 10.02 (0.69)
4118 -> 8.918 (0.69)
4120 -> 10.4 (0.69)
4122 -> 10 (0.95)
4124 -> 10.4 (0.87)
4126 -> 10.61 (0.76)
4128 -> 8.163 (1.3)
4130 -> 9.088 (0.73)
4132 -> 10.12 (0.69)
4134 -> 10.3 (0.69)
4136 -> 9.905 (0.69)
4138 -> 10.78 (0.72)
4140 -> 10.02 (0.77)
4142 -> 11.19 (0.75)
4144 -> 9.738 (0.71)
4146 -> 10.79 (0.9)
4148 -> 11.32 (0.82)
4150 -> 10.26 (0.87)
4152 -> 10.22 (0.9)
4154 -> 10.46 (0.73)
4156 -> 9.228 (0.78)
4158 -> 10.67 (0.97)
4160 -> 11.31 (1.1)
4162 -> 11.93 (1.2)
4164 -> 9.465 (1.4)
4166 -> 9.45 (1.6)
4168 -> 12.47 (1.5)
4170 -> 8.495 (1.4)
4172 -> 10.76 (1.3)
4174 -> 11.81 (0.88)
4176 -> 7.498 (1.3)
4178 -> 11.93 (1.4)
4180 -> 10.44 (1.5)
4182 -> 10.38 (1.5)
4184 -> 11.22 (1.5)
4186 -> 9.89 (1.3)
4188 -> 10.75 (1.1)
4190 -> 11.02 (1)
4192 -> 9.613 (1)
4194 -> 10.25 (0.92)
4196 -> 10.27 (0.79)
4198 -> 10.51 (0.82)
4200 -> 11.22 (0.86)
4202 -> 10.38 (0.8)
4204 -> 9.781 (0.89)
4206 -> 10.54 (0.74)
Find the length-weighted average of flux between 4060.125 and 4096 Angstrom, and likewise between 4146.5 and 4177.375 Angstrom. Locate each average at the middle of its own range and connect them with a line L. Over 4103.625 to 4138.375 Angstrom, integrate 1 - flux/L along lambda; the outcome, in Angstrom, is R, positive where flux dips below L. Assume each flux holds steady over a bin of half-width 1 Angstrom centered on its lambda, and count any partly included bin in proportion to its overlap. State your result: 3.3 Angstrom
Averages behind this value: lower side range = 10.2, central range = 9.33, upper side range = 10.4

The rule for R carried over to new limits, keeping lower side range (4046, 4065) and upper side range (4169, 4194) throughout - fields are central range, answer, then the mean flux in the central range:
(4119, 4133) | 0.8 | 9.83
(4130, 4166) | 0.0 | 10.4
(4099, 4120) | 4.1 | 8.42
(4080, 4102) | 2.4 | 9.36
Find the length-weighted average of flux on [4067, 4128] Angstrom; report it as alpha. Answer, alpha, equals 9.45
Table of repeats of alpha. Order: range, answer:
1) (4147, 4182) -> 10.5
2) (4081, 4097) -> 9.94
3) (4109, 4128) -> 9.48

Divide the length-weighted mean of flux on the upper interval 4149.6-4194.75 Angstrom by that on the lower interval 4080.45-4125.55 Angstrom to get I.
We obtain 1.1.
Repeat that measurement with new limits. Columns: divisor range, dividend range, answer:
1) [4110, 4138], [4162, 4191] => 1.08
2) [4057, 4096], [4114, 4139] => 0.96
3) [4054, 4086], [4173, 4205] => 1.00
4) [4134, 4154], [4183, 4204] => 1.00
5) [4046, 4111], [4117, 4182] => 1.05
